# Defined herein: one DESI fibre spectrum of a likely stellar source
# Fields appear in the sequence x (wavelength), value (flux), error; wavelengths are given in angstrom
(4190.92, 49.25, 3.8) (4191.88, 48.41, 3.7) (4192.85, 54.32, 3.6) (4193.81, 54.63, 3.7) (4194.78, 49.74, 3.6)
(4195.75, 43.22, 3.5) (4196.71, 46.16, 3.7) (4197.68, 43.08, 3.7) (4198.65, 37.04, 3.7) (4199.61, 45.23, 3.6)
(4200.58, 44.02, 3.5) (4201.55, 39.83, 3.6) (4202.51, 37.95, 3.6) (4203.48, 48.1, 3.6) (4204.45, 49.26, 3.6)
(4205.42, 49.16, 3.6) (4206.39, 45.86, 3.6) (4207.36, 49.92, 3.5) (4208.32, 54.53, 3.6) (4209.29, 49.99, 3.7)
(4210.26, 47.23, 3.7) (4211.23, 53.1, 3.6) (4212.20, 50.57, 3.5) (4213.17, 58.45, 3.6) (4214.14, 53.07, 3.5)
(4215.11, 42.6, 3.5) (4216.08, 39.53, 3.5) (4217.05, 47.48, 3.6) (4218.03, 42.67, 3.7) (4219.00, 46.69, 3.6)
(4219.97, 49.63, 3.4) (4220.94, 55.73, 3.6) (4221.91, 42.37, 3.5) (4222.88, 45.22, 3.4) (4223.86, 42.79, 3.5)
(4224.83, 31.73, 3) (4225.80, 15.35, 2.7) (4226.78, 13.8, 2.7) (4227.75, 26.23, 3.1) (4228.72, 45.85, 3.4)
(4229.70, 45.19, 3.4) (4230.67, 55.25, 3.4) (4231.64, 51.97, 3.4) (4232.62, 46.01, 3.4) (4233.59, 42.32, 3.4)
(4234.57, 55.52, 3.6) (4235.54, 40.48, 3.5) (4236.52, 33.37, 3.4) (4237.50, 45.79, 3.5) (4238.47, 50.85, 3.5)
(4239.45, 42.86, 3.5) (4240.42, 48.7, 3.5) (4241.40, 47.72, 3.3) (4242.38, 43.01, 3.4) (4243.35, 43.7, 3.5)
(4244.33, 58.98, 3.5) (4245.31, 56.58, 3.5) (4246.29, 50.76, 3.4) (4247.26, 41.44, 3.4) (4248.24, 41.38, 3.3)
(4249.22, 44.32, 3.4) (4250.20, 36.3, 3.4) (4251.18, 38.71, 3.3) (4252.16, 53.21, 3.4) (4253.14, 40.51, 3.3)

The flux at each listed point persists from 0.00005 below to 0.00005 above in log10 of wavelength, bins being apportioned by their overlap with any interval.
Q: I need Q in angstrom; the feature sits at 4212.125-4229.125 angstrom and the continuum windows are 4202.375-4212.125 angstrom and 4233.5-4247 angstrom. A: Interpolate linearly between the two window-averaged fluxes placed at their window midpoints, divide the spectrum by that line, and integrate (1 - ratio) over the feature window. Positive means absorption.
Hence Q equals 2.4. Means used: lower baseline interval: 49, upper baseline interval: 47.2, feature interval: 41.4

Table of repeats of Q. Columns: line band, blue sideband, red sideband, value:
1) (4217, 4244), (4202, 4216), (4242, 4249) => 3.1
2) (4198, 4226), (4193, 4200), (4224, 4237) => -1.9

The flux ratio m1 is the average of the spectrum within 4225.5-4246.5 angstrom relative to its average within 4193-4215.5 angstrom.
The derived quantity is 0.9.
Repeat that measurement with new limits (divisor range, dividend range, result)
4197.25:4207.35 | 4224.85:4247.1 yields 0.98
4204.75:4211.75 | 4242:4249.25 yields 0.96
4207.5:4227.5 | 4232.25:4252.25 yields 1.04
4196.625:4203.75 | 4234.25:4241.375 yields 1.07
